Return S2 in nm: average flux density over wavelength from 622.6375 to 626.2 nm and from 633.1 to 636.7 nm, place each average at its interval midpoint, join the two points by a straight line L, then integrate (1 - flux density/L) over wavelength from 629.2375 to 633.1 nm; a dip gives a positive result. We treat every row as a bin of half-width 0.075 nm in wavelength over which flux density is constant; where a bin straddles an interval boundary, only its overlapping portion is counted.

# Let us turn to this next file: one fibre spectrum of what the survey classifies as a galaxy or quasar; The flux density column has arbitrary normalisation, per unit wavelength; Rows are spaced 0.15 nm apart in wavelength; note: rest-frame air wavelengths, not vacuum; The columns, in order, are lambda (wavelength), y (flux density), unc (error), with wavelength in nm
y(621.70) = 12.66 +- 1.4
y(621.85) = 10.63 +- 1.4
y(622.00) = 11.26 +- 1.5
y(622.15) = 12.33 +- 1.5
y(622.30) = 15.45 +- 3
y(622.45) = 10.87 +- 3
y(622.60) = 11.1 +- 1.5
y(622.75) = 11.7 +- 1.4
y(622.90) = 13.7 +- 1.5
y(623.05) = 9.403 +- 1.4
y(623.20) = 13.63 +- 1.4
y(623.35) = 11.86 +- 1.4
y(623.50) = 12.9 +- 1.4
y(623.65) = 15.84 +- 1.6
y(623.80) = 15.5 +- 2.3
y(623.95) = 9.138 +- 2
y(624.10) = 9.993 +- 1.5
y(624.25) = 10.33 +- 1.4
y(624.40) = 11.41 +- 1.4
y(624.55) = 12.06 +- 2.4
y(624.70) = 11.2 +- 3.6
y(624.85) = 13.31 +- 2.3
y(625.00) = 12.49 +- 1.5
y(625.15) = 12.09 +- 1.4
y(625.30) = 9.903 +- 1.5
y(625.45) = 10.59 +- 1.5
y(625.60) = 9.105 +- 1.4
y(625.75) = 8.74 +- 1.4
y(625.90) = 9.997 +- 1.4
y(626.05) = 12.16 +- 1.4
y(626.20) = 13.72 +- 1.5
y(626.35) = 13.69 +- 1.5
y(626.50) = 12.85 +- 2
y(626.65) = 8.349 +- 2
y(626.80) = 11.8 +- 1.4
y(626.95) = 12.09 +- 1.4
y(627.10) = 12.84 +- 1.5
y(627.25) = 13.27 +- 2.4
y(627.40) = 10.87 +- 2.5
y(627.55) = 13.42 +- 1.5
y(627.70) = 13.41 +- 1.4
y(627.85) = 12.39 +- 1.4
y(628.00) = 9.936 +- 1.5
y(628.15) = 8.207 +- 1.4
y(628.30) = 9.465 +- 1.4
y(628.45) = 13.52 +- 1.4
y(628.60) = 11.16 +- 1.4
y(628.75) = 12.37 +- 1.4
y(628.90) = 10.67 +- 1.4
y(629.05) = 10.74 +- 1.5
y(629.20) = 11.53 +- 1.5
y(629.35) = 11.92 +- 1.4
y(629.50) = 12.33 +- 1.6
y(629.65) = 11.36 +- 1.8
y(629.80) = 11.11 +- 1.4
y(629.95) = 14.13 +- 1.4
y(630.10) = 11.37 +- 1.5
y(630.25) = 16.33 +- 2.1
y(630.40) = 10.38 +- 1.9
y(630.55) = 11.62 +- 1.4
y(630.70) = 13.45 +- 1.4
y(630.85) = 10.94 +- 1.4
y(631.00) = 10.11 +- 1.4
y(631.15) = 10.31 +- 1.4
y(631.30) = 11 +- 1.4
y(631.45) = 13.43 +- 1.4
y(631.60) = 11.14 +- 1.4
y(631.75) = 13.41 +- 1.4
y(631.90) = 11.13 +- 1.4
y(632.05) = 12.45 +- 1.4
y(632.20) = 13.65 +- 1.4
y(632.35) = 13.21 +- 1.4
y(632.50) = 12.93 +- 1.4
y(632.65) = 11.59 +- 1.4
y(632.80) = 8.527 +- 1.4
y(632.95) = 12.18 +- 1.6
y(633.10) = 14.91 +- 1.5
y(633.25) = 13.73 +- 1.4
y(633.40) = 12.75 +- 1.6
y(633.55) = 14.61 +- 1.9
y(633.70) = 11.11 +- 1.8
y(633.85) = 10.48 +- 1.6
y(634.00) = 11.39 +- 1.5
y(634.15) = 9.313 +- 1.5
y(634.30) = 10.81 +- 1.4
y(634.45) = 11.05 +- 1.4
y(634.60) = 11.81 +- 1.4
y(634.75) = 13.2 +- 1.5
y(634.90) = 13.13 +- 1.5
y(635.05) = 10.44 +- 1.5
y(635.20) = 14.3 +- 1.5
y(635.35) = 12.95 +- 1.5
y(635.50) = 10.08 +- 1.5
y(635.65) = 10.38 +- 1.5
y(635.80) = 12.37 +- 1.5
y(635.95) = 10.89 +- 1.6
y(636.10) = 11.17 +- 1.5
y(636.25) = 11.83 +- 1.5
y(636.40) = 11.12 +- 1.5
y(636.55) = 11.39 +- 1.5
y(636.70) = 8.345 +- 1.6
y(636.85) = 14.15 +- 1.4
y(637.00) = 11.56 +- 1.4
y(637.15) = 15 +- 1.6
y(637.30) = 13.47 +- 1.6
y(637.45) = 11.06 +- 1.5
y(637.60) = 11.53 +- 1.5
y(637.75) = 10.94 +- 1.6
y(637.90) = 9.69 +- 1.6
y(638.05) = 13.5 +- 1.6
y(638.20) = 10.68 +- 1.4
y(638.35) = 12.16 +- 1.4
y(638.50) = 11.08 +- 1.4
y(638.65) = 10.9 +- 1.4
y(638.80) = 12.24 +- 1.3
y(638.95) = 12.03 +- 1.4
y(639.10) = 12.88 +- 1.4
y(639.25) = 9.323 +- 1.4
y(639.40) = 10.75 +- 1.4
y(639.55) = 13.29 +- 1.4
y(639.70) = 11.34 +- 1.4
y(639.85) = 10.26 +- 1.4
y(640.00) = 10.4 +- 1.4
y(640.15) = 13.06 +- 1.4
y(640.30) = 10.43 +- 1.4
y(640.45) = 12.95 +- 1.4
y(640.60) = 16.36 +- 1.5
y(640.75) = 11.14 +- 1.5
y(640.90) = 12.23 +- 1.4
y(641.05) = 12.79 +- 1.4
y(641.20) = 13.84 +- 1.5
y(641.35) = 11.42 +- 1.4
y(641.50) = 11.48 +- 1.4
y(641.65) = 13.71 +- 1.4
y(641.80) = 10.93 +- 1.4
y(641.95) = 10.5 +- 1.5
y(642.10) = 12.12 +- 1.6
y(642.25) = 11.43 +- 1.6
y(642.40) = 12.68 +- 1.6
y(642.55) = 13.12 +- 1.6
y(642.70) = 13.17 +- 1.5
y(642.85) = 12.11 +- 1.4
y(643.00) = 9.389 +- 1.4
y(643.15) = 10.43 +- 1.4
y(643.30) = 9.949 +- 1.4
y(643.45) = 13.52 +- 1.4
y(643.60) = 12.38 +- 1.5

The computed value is -0.11 nm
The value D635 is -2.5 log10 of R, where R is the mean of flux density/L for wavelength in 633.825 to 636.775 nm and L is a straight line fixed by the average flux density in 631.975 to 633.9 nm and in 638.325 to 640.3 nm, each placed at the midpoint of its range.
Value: 0.07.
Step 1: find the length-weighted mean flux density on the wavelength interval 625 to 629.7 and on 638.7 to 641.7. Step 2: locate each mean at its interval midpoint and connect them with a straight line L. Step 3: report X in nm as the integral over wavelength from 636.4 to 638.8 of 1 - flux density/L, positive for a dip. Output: 0.05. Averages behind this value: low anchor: 11.5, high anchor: 12.1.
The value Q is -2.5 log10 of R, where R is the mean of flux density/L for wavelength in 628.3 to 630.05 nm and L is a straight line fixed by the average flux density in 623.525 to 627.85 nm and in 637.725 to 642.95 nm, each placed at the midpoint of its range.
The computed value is 0.01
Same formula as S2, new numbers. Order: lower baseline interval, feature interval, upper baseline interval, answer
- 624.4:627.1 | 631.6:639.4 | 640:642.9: 0.106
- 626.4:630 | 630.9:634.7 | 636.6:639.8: -0.069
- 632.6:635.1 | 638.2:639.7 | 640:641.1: 0.099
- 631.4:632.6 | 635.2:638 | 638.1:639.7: 0.063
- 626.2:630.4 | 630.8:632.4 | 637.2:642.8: 0.003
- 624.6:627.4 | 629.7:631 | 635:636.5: -0.079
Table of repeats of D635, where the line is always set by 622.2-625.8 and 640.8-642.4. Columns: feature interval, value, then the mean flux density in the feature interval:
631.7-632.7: -0.063 mag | 12.6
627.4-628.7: 0.040 mag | 11.4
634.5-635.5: -0.040 mag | 12.4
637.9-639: 0.033 mag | 11.6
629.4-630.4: -0.061 mag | 12.6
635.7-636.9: 0.060 mag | 11.3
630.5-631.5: 0.037 mag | 11.5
